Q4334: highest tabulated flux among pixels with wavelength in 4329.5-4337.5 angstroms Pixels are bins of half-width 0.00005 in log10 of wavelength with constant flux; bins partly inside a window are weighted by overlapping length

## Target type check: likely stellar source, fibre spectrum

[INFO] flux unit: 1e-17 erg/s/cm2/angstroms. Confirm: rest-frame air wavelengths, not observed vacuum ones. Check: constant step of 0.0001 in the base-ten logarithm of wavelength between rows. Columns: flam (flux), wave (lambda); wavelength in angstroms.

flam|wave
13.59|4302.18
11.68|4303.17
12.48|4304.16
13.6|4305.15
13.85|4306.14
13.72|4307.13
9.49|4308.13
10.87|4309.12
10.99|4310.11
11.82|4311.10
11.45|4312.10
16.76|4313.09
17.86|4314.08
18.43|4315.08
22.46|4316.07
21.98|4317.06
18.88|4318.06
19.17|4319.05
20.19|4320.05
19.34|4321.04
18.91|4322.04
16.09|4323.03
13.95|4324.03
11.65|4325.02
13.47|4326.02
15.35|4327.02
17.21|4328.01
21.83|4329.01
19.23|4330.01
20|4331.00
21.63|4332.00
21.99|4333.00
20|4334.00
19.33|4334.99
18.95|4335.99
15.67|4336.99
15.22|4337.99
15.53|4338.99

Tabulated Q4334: 21.99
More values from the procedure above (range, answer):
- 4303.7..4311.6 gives 13.85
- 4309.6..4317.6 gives 22.46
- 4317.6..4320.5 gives 20.19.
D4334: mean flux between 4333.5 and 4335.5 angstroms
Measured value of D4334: 19.7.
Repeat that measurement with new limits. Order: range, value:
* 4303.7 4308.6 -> 12.6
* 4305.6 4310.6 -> 11.8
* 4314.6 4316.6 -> 20.6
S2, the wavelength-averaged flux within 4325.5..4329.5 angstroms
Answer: 16.9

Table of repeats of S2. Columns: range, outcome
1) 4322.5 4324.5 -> 15.1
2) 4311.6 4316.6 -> 17.4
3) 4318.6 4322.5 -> 19.4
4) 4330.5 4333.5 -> 21.2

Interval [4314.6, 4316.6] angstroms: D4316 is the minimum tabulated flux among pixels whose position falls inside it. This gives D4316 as 18.43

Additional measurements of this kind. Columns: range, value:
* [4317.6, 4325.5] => 11.65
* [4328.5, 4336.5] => 18.95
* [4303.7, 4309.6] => 9.49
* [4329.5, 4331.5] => 19.23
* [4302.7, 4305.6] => 11.68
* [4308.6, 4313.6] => 10.87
